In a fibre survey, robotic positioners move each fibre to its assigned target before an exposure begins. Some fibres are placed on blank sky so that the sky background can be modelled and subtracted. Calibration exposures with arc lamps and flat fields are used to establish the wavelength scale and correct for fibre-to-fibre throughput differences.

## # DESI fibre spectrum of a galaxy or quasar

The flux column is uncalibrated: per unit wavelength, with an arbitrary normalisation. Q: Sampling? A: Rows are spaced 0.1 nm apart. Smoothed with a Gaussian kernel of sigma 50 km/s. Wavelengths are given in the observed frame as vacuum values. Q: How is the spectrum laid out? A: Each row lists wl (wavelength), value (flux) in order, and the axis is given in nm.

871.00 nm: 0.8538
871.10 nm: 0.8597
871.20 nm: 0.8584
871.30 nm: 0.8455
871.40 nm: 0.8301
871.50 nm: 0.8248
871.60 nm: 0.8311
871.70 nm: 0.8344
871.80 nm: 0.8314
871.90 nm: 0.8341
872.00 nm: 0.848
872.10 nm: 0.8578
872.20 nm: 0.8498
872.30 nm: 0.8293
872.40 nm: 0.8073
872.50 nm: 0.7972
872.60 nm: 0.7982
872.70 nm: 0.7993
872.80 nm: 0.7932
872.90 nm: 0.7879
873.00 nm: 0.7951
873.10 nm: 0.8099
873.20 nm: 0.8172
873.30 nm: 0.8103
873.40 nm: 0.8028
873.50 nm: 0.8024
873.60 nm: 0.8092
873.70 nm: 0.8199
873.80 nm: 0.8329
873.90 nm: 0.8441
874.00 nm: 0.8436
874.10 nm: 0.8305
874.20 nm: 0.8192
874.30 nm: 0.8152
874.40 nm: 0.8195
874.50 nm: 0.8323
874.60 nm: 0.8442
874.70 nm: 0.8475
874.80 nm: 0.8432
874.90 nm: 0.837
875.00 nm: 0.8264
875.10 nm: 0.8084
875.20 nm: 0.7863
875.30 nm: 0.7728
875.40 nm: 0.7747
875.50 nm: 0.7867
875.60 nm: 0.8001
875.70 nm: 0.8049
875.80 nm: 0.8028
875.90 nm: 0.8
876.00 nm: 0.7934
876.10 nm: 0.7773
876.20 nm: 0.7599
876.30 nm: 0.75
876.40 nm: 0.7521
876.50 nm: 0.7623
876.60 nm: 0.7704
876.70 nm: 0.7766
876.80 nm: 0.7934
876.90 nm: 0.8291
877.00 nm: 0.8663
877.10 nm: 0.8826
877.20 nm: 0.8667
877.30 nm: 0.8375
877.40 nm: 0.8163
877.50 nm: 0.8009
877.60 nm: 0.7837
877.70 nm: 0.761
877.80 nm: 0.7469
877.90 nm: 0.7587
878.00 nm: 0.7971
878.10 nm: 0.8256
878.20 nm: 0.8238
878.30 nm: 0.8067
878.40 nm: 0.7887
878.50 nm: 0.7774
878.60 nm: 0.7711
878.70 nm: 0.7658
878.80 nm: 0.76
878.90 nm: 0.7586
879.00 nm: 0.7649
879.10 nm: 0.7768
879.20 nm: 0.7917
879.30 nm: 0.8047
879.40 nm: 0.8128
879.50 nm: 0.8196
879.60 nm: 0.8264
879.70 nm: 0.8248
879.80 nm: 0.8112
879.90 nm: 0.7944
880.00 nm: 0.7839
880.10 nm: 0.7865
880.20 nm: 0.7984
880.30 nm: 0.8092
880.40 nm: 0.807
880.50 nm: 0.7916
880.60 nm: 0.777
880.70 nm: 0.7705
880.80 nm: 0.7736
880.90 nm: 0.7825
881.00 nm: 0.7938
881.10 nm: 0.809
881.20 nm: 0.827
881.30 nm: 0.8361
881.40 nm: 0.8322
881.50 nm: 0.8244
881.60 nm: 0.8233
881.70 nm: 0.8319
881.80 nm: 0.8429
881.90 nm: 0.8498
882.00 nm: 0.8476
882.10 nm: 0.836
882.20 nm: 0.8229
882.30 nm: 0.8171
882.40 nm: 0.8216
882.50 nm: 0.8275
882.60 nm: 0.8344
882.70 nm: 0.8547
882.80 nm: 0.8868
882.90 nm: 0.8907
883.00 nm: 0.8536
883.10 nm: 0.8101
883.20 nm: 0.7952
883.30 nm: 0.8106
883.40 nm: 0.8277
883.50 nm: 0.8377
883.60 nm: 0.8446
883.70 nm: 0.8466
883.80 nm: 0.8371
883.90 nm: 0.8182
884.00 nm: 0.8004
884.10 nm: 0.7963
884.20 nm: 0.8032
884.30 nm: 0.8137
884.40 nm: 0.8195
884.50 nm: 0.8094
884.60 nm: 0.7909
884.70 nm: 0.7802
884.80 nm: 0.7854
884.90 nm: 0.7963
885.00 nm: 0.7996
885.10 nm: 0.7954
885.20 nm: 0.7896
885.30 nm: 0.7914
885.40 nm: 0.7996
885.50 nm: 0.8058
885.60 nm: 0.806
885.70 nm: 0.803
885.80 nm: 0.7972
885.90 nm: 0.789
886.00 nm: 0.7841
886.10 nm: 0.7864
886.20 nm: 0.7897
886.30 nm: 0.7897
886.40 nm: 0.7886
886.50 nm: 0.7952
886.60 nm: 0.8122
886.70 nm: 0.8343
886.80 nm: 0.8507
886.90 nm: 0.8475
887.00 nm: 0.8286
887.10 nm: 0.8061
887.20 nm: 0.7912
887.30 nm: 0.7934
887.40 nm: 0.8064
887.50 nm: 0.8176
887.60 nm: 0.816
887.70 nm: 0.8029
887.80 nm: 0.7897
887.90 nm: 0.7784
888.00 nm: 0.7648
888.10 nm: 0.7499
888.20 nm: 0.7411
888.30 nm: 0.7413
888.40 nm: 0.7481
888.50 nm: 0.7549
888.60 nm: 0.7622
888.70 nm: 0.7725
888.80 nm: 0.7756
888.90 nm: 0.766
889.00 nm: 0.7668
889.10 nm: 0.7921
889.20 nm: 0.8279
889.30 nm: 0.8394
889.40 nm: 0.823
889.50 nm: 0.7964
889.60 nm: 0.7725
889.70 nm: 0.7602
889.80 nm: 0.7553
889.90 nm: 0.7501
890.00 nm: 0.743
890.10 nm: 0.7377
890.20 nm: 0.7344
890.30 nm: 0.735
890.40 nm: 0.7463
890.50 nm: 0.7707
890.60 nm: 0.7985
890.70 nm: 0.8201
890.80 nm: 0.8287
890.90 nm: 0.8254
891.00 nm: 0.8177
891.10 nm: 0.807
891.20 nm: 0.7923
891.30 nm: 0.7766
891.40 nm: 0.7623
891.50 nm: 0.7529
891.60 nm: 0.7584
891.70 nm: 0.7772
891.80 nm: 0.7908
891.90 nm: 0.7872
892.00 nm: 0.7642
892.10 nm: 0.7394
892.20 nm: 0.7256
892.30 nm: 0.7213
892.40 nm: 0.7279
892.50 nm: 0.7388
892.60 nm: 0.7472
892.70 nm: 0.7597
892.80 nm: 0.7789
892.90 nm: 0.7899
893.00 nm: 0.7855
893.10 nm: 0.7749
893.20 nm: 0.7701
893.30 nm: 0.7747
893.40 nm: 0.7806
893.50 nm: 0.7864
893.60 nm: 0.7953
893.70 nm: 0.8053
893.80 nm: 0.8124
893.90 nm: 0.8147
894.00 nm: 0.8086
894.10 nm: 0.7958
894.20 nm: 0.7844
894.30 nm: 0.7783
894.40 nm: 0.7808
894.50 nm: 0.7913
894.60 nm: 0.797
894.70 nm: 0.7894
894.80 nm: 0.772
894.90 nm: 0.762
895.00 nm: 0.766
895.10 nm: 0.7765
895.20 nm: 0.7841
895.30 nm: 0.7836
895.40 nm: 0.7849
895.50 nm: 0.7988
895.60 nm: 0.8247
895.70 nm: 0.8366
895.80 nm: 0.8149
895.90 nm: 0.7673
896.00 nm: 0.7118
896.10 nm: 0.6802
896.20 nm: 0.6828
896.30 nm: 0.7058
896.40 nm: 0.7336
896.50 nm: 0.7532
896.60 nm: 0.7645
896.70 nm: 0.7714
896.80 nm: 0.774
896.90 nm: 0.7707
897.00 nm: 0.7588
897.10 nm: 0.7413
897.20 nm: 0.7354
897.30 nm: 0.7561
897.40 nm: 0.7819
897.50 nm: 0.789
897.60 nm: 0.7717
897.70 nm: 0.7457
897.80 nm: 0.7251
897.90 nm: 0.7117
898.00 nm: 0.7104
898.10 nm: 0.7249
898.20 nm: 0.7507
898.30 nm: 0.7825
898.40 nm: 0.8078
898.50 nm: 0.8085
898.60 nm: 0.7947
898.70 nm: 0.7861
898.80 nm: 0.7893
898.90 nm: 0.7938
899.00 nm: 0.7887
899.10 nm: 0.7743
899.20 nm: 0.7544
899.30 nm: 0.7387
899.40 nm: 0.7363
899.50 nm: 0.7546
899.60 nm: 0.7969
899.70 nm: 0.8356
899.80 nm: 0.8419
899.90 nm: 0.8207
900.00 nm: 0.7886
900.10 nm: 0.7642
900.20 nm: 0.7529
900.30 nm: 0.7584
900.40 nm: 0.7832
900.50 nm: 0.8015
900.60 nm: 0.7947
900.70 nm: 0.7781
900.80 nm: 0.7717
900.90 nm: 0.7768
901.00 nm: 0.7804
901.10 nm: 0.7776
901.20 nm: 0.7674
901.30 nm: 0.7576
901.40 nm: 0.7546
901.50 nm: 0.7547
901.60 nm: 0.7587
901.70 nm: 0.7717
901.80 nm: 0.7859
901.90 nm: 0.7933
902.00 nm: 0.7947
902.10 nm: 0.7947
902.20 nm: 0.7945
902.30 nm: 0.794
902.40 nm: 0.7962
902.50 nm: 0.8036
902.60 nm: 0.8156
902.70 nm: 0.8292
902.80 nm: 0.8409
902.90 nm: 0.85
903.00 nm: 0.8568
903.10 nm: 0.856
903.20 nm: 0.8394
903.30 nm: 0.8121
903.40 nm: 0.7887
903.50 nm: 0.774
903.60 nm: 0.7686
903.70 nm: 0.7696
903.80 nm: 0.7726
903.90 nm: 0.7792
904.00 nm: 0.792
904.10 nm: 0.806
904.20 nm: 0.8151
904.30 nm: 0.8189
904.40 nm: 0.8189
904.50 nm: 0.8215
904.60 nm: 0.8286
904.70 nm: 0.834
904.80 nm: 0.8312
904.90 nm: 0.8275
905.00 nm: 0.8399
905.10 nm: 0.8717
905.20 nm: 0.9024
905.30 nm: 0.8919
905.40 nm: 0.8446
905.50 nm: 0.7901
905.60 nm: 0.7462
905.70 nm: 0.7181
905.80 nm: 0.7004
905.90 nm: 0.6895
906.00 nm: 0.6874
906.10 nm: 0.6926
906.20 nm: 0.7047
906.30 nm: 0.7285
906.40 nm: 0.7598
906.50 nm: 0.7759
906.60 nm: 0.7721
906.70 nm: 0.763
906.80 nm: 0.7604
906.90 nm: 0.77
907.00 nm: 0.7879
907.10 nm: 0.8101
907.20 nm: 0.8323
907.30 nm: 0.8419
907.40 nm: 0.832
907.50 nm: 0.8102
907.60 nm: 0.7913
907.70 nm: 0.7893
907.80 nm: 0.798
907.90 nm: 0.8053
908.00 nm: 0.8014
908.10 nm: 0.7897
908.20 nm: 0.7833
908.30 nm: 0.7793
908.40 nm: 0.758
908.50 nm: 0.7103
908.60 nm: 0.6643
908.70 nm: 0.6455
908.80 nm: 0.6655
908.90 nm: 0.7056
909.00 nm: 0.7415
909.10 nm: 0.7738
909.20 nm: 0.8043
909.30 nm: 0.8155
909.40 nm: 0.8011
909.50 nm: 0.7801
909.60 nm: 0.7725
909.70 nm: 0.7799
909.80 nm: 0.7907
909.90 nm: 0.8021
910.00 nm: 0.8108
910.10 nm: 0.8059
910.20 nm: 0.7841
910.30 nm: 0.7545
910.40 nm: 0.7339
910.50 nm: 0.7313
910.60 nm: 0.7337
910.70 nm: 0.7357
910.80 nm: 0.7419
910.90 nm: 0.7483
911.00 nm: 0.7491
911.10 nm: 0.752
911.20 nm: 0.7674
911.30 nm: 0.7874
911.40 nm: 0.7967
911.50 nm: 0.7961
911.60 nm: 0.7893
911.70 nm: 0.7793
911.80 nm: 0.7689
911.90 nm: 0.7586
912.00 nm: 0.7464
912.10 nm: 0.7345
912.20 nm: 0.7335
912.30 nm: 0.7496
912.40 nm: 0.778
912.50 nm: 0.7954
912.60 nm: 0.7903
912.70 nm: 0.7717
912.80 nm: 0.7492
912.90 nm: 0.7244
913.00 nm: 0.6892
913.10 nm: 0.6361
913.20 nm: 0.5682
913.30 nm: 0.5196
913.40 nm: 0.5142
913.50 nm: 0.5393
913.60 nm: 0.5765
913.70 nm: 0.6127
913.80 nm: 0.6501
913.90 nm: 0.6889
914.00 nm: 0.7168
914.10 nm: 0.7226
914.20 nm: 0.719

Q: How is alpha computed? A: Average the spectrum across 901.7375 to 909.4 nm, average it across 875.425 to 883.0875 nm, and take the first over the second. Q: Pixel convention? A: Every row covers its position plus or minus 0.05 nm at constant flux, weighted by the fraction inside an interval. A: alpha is 0.98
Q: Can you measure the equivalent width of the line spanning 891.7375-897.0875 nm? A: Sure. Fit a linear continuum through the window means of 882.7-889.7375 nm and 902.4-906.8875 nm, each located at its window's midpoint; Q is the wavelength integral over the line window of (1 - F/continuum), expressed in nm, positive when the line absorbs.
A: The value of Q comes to 0.186 nm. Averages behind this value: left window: 0.802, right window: 0.795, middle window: 0.771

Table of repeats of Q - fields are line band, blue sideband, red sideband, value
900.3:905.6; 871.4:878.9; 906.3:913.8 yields -0.308 nm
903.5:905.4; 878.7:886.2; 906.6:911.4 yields -0.107 nm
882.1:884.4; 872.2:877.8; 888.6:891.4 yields -0.104 nm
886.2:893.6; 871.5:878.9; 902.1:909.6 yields 0.163 nm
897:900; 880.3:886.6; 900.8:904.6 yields 0.111 nm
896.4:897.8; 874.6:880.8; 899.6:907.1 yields 0.056 nm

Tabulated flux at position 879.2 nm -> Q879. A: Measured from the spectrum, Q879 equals 0.7917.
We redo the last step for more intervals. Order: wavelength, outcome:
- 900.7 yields 0.7781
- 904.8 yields 0.8312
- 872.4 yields 0.8073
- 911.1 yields 0.752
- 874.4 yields 0.8195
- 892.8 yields 0.7789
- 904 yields 0.792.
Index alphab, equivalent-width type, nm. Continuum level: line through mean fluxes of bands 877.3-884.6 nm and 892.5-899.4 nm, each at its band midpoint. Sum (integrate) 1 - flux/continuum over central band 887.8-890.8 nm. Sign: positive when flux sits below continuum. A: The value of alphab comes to 0.06 nm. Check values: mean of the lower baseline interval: 0.81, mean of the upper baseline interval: 0.771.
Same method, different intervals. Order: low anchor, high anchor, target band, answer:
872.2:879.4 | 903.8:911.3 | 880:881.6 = -0.01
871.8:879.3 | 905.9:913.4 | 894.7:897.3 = 0.04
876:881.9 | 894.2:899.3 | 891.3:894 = 0.01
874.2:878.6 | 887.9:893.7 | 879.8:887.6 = -0.25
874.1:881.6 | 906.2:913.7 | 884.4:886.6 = -0.02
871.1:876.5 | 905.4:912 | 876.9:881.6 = 0.03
